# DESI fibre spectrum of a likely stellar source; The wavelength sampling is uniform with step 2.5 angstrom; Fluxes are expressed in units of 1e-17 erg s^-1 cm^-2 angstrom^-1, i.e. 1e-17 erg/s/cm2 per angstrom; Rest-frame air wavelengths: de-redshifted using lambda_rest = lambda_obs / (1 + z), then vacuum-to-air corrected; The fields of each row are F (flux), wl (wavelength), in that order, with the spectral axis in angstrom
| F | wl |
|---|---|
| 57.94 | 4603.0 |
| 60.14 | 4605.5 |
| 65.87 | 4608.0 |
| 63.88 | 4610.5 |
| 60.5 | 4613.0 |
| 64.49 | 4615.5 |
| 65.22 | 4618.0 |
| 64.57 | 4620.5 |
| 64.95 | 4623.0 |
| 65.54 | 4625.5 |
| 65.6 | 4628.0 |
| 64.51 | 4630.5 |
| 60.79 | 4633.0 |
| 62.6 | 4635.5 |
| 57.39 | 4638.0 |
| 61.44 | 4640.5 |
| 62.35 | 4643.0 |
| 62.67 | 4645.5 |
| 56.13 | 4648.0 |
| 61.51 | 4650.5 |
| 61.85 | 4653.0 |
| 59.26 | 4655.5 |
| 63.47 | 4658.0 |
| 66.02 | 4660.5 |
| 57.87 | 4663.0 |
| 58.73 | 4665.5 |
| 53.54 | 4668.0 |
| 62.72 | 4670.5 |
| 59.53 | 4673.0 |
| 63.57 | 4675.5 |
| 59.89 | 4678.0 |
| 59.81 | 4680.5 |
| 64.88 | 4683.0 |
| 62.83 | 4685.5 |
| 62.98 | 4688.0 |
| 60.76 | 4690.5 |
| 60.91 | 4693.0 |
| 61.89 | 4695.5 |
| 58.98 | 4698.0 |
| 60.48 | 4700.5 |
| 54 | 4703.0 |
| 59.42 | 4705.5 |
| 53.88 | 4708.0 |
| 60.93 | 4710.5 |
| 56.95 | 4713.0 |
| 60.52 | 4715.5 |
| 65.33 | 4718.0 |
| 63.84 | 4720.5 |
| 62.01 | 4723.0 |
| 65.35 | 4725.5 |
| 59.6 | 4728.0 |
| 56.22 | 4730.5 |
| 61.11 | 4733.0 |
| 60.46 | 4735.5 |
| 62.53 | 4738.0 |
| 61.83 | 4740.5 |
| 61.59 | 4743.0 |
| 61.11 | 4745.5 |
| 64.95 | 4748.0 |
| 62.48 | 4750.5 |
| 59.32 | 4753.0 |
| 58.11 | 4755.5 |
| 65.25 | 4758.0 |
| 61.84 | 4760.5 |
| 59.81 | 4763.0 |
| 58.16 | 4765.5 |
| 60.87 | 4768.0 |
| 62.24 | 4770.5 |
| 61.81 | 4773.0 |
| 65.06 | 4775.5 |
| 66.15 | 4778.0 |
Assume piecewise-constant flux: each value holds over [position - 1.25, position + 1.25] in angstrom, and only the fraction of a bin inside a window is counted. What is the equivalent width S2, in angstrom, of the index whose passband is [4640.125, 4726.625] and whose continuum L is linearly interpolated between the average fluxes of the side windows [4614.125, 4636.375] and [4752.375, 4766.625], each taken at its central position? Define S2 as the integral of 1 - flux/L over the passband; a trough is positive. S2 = 2.6 angstrom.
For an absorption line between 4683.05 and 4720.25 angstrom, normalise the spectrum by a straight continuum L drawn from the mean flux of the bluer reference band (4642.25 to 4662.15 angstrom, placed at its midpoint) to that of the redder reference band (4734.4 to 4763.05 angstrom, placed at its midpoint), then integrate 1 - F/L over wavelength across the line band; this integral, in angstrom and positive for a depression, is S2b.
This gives 0.8 angstrom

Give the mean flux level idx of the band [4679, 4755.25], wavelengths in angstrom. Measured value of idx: 60.9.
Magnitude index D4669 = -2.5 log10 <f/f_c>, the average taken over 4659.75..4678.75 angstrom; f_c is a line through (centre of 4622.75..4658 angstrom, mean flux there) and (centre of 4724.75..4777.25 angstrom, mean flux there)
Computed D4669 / 0.03 mag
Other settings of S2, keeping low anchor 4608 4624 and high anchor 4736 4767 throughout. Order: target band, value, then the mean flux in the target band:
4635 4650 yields 0.7 angstrom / 60.4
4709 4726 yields 0.1 angstrom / 61.9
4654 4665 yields 0.3 angstrom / 61.5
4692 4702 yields 0.3 angstrom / 60.4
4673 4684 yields 0.2 angstrom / 61.7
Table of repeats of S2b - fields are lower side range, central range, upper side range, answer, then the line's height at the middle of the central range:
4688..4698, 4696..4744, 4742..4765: 0.8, 61.3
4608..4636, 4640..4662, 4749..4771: 0.6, 63.3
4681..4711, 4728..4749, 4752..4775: -0.1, 60.7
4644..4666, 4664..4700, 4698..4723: -0.3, 60.3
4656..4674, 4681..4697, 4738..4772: -0.4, 60.5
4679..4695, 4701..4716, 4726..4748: 1.0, 61.6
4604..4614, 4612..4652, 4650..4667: -0.4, 61.9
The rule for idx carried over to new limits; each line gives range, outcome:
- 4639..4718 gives 60.4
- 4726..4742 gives 60.5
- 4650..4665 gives 61.5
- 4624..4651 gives 61.9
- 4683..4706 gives 60.5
